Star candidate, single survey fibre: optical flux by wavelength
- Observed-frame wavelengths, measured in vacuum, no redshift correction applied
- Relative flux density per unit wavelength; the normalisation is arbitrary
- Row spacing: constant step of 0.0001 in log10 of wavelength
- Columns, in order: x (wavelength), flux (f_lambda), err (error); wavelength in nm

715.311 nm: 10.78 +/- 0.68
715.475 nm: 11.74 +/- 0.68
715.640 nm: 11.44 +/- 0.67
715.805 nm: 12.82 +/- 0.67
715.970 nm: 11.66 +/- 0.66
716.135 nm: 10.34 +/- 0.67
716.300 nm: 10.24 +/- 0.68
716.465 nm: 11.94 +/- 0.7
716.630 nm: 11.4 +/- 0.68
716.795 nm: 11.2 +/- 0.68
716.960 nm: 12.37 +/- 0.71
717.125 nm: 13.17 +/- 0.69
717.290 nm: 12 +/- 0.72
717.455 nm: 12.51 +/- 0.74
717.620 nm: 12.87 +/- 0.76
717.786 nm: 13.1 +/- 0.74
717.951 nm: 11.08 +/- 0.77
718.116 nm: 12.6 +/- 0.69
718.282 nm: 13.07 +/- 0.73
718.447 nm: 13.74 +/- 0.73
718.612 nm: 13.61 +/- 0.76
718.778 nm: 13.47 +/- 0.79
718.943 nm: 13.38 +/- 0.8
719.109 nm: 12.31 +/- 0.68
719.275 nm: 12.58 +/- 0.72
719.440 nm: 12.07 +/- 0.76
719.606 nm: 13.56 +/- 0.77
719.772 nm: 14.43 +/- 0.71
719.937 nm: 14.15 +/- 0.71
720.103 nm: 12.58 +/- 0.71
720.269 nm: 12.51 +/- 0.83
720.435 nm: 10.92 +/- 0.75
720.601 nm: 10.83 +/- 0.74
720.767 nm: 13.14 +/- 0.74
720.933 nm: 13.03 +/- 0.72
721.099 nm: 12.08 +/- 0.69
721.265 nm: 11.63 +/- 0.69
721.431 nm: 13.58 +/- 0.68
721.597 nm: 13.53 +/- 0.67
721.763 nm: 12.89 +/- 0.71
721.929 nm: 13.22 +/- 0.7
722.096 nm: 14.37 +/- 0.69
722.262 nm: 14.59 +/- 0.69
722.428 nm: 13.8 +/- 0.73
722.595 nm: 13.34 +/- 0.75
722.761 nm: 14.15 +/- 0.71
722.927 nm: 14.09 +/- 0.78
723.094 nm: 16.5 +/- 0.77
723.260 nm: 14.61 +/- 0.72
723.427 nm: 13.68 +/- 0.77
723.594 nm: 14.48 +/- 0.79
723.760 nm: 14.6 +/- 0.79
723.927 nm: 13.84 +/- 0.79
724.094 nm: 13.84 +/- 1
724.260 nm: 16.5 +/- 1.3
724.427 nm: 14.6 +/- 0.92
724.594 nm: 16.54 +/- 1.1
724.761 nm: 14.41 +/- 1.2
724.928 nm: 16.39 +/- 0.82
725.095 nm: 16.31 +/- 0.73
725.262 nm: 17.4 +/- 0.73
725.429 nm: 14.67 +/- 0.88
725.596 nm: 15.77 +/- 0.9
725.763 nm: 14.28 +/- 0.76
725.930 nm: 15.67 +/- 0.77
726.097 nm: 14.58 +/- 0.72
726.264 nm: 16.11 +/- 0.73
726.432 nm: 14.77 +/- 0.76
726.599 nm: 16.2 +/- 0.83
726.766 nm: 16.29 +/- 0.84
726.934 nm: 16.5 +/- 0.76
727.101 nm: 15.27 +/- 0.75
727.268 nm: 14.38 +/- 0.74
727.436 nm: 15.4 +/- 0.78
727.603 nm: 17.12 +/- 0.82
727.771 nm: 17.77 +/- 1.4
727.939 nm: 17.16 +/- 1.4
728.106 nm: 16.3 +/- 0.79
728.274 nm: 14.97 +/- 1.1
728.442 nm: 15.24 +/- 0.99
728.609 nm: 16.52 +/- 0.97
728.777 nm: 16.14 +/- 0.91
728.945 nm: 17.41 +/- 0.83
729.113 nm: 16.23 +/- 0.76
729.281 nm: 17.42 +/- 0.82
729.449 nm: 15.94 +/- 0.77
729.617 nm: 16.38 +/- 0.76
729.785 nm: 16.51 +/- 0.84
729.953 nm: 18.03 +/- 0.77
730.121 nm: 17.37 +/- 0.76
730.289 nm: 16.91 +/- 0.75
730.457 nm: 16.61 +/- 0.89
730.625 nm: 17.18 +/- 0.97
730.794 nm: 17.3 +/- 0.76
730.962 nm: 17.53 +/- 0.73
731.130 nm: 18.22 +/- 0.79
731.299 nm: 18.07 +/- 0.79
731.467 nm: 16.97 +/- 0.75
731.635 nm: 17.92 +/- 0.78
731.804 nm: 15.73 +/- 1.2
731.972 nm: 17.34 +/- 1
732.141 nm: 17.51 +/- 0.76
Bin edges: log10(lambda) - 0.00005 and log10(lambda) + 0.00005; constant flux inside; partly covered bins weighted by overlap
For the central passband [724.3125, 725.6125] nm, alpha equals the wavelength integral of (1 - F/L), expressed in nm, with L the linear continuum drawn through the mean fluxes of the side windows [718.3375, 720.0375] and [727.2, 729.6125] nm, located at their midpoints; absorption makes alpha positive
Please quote -0.05 nm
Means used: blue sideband 13.3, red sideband 16.3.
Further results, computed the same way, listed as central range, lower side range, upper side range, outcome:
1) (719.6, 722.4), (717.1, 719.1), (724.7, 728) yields 0.18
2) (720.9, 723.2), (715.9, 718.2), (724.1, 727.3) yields 0.06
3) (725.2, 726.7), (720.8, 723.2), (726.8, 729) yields -0.02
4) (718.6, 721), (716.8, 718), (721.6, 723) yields 0.05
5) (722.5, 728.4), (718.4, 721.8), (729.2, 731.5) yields -0.11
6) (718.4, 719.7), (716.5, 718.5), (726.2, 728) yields -0.01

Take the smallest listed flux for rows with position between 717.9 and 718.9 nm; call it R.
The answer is 11.08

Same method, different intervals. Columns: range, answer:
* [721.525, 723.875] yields 12.89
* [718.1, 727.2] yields 10.83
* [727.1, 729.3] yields 14.38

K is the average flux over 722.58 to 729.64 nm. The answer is 15.6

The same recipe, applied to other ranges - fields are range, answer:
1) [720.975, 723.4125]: 13.7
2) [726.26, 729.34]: 16.2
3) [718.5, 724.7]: 13.6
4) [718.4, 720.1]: 13.3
